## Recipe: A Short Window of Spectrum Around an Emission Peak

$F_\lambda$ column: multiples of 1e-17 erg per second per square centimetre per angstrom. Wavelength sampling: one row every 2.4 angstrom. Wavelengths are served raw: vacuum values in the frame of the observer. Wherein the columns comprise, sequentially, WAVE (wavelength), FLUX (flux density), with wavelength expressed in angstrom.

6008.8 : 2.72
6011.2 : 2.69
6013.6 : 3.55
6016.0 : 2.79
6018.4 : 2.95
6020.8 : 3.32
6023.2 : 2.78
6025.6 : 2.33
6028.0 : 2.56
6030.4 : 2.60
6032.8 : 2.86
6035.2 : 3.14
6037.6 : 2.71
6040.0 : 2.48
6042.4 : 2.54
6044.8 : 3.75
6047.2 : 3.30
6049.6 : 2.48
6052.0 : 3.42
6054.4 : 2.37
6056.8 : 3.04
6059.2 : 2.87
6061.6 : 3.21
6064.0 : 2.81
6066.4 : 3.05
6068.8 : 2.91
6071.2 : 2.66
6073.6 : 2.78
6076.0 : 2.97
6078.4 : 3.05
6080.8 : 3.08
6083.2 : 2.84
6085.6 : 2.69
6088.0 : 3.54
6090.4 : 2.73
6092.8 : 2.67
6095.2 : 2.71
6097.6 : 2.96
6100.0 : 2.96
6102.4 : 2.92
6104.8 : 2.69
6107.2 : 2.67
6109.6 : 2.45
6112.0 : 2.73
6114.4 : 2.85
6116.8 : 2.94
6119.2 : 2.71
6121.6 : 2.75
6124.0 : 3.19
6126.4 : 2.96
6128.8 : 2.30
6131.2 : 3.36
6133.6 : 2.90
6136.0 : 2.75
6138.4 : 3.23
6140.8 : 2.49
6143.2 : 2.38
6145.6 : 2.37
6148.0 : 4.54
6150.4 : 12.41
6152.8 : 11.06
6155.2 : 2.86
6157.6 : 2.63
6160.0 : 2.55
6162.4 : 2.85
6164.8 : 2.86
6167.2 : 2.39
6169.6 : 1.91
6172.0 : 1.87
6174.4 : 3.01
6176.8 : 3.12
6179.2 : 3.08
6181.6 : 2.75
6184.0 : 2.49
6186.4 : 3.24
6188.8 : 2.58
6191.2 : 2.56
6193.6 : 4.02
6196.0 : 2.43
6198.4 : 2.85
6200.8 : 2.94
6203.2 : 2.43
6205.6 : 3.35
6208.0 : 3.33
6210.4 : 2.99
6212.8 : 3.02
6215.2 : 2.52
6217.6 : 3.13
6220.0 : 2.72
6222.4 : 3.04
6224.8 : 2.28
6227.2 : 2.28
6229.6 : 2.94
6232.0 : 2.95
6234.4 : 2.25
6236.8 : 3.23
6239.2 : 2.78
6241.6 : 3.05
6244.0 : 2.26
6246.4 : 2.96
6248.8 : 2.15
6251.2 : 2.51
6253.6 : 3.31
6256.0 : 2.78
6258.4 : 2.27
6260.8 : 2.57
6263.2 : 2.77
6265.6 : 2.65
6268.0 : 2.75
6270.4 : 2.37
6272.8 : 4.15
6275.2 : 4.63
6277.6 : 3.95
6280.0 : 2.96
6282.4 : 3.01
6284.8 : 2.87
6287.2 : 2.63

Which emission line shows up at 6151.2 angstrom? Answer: H-beta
